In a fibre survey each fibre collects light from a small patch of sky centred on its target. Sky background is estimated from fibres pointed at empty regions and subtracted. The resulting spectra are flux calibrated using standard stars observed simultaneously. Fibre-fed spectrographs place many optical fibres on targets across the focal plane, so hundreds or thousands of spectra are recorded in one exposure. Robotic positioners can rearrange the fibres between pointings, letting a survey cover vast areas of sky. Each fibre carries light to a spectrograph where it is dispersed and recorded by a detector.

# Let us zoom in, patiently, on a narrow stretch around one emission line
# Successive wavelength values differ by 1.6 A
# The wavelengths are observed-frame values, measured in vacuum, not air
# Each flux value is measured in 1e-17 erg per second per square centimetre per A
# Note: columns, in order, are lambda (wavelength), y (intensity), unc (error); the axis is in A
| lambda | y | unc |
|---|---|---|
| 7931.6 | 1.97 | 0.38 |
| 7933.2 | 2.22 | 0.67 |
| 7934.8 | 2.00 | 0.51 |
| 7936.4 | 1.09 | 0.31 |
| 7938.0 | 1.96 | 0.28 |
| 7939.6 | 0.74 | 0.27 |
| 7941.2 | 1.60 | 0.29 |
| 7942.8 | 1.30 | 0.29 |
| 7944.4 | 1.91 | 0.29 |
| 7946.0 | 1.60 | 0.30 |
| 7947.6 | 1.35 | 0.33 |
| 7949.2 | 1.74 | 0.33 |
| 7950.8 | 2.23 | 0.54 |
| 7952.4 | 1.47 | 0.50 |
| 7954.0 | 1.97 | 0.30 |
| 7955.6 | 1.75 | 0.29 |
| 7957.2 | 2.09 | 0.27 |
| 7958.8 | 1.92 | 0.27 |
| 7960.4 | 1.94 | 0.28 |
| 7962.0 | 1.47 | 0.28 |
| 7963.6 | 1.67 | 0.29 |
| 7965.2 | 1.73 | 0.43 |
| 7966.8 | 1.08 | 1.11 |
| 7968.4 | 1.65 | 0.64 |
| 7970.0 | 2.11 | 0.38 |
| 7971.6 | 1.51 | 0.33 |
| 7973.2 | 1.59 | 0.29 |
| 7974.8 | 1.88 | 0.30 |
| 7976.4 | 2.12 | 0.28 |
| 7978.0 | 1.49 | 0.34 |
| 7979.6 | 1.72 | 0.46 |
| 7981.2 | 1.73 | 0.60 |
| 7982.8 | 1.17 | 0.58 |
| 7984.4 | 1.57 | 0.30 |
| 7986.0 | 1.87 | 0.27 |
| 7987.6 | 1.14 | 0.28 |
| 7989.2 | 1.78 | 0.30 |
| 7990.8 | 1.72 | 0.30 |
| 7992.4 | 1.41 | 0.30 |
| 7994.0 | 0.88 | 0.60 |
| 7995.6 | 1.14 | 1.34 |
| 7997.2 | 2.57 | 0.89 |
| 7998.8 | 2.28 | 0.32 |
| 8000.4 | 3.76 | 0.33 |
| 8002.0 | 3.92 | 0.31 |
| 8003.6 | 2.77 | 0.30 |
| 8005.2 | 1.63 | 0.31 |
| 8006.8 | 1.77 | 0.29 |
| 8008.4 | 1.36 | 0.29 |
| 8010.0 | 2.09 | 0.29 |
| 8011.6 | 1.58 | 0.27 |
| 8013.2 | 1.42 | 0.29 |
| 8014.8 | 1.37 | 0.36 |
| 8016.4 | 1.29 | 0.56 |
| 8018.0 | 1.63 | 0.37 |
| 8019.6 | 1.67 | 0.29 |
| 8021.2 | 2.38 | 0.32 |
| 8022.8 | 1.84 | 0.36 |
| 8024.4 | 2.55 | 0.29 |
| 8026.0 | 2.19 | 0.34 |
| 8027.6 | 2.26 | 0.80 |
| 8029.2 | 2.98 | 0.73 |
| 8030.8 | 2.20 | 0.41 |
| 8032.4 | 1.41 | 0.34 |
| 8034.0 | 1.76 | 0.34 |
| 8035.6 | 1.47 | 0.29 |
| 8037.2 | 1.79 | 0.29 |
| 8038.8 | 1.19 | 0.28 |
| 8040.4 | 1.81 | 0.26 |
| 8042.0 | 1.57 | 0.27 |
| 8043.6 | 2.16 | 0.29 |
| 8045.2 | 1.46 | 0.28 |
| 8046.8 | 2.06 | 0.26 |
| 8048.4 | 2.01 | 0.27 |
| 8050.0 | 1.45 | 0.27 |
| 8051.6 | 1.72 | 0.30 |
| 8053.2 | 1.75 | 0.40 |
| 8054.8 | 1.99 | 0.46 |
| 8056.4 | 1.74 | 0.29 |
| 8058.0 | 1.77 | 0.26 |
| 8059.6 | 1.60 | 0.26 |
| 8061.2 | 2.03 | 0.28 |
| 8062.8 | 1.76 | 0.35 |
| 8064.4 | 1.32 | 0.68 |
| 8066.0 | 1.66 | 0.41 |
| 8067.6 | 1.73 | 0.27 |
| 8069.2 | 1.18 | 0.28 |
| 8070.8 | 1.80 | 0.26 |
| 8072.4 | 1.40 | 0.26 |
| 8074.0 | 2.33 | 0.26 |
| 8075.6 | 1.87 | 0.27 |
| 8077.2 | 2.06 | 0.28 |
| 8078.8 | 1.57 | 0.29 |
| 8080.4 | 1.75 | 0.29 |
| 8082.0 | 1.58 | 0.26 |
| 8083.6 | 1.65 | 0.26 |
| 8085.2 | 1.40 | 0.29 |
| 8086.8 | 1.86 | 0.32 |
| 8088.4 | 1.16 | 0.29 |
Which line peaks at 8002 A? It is H-alpha 6563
